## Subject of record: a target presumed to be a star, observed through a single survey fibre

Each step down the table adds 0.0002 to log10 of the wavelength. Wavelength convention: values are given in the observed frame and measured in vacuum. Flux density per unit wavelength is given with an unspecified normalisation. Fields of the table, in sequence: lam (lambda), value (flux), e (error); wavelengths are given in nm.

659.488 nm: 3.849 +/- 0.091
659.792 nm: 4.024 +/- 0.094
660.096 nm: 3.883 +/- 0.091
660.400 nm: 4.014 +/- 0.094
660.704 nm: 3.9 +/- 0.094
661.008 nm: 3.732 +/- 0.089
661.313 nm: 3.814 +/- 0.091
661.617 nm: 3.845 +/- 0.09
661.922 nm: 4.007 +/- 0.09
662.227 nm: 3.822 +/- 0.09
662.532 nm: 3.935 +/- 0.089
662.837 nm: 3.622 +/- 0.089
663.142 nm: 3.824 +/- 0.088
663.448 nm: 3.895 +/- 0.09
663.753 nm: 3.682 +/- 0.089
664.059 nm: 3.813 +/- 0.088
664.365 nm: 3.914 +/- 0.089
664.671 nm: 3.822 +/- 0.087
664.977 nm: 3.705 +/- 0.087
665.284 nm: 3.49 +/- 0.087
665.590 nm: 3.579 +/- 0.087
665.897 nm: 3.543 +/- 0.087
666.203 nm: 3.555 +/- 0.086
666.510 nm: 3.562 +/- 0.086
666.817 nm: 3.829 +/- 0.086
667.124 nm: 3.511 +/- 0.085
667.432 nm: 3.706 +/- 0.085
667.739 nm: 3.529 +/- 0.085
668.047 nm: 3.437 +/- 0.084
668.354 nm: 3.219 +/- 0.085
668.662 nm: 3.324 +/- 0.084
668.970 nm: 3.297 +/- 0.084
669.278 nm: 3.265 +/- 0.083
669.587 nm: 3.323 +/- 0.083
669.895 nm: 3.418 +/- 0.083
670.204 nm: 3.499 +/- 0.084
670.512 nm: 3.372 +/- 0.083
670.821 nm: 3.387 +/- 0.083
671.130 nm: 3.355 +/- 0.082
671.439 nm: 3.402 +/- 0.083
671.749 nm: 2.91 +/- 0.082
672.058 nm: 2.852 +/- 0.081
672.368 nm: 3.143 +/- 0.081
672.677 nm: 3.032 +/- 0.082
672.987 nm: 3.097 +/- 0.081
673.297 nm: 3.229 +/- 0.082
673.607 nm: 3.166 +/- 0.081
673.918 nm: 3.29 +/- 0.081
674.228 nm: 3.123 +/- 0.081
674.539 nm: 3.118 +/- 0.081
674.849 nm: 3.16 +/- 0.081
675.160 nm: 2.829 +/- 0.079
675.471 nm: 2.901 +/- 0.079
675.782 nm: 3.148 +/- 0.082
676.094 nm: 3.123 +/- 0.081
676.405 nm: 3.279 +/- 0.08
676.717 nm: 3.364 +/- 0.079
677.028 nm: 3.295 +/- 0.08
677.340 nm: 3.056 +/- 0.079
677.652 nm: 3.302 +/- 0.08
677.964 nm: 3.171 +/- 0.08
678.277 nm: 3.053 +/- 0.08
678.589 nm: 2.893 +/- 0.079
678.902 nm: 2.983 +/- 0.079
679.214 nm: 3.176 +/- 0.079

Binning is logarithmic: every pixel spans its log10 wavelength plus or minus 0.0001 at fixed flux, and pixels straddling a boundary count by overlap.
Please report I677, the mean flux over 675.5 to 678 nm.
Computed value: 3.2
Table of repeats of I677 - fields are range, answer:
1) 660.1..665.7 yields 3.8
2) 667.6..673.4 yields 3.27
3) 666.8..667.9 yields 3.62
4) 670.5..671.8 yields 3.3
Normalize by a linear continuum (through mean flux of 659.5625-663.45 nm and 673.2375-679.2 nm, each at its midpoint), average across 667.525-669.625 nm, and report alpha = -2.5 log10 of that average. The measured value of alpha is 0.05 mag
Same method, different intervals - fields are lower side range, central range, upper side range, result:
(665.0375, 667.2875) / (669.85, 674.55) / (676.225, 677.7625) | 0.06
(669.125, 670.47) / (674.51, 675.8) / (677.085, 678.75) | 0.06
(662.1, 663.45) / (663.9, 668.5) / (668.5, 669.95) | -0.02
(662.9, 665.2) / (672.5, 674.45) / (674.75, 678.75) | 0.05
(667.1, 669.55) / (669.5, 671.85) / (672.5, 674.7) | -0.02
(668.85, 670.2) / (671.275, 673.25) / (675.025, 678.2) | 0.06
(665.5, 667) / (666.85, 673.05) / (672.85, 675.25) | 0.02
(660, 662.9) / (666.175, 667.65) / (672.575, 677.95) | -0.02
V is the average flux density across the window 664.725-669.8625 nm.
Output 3.5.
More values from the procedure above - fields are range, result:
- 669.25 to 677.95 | 3.19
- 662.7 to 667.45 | 3.69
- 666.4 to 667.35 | 3.64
